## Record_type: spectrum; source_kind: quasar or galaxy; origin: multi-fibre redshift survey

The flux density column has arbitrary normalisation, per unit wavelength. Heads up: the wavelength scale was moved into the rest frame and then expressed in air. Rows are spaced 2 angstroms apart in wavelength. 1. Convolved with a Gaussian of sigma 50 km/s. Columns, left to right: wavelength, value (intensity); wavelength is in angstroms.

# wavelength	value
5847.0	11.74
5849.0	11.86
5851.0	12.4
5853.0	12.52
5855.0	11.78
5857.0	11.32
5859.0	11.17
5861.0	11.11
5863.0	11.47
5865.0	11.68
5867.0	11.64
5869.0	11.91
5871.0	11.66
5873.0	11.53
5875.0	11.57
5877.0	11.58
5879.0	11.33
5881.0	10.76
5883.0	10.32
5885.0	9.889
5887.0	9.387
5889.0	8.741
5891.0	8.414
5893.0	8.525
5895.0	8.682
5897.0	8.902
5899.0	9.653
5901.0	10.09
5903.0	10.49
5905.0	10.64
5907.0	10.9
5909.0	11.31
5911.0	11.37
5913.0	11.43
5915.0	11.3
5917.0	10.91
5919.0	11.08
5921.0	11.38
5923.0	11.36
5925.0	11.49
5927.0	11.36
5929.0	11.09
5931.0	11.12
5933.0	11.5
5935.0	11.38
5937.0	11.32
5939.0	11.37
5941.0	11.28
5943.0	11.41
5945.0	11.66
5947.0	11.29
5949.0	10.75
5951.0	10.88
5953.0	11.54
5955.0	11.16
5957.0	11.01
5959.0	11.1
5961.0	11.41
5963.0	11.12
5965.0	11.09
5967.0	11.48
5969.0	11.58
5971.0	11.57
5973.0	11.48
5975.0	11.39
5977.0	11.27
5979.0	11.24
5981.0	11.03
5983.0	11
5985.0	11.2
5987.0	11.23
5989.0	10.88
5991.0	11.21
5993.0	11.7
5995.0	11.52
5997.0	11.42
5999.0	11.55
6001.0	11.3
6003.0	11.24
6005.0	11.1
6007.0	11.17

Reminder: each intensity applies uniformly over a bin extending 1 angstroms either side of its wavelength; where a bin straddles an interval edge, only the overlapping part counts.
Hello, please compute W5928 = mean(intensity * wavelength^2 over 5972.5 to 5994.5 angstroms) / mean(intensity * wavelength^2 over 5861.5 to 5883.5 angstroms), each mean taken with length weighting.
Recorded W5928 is 1.02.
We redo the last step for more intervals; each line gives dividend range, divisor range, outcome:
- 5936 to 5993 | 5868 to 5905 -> 1.13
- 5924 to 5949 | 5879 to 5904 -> 1.20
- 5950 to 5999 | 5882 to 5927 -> 1.12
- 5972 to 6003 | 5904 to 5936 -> 1.03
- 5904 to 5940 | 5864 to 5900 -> 1.10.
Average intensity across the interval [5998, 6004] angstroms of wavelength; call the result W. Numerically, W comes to 11.4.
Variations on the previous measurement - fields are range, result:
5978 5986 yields 11.1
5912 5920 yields 11.2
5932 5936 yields 11.4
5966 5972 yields 11.5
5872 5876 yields 11.6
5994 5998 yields 11.5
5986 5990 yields 11.1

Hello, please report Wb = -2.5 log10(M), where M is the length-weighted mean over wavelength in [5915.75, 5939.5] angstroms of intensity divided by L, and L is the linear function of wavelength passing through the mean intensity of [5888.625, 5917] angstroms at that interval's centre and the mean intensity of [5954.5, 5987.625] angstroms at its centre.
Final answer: -0.08 mag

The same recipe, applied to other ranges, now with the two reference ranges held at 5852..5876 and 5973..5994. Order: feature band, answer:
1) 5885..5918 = 0.15 mag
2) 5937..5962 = 0.01 mag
